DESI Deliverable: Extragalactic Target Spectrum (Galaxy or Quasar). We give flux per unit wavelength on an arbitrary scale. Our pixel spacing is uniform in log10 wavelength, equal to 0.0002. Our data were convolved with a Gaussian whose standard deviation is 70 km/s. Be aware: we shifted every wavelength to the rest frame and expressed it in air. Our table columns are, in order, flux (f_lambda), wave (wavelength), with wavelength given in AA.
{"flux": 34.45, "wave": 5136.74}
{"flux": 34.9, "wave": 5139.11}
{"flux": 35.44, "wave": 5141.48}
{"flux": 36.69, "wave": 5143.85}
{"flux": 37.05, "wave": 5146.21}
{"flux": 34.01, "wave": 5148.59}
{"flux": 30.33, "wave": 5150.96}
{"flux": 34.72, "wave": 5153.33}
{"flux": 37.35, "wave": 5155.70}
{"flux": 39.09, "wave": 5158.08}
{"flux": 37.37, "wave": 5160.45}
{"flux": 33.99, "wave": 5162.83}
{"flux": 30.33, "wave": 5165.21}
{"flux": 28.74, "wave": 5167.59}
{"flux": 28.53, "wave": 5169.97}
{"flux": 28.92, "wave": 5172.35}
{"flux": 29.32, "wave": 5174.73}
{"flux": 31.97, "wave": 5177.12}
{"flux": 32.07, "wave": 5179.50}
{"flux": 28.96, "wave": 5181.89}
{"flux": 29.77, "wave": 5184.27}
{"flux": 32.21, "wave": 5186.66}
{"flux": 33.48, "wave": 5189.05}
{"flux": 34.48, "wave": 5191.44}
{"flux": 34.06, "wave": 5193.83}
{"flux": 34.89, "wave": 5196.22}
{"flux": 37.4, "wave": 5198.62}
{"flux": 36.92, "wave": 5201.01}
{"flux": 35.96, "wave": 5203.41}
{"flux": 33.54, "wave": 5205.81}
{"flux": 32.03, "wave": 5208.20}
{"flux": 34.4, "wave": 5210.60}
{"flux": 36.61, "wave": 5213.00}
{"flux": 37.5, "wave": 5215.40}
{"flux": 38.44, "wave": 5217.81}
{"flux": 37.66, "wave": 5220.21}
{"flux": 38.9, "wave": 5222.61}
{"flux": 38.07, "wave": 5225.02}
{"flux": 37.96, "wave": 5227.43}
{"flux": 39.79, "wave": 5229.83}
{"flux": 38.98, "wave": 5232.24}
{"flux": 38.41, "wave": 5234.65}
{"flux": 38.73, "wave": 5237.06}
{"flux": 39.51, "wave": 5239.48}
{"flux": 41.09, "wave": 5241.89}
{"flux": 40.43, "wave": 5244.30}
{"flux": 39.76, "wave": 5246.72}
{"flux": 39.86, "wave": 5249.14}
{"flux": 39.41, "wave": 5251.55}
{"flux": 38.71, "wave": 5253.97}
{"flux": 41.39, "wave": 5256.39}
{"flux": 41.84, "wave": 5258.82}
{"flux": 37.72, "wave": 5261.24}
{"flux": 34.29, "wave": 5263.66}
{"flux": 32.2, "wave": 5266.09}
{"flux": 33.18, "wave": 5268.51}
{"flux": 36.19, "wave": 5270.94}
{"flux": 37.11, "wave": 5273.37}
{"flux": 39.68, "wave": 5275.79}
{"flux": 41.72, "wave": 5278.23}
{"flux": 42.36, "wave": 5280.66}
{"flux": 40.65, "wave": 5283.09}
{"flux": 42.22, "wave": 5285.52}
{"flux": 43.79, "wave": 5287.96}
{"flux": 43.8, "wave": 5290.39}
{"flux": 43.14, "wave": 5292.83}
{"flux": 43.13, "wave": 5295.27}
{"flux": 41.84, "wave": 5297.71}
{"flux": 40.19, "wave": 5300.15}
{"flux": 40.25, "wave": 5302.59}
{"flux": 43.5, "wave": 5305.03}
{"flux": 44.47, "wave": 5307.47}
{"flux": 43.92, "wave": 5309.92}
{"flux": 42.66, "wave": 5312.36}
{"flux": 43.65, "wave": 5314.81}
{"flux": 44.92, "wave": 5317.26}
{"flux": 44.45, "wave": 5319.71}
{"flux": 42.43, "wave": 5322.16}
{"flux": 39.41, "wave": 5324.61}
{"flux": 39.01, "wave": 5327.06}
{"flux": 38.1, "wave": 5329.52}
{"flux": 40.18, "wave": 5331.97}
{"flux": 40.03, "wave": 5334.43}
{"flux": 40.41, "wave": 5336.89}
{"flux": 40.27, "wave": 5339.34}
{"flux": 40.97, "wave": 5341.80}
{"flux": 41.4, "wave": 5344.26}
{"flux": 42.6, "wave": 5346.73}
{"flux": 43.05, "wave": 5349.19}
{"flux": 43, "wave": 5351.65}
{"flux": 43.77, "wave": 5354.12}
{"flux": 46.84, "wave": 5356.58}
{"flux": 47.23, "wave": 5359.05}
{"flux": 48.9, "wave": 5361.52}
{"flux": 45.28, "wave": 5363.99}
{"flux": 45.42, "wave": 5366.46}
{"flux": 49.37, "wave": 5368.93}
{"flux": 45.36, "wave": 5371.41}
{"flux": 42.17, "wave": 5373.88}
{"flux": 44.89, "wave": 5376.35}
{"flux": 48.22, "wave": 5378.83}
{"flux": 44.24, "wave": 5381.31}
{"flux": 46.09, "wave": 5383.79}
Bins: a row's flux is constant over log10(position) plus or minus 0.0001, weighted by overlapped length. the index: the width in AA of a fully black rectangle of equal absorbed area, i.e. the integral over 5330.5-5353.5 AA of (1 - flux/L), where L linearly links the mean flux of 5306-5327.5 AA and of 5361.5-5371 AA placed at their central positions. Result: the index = 1.8 AA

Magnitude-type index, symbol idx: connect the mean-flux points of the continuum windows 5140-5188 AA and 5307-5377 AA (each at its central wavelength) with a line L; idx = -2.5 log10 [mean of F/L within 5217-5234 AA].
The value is -0.06 mag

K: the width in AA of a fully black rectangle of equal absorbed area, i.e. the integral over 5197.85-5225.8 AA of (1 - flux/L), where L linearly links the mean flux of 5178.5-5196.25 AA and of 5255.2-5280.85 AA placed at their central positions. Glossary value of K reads -2.0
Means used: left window 32.3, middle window 36.4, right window 37.8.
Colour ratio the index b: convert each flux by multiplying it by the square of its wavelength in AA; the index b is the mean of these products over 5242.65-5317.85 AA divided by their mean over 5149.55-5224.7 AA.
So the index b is 1.2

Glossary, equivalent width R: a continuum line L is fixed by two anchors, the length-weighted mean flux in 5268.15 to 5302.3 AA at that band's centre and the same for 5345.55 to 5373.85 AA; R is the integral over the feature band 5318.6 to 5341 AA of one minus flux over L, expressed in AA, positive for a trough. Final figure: 1.6 AA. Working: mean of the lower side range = 40.8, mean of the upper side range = 45.4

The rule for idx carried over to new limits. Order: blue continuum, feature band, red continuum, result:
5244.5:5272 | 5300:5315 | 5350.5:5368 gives -0.03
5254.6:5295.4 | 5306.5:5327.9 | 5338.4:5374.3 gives -0.02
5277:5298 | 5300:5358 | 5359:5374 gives 0.06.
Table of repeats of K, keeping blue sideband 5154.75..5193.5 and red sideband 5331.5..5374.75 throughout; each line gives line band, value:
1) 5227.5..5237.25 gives -0.8 AA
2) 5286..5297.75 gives -1.0 AA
